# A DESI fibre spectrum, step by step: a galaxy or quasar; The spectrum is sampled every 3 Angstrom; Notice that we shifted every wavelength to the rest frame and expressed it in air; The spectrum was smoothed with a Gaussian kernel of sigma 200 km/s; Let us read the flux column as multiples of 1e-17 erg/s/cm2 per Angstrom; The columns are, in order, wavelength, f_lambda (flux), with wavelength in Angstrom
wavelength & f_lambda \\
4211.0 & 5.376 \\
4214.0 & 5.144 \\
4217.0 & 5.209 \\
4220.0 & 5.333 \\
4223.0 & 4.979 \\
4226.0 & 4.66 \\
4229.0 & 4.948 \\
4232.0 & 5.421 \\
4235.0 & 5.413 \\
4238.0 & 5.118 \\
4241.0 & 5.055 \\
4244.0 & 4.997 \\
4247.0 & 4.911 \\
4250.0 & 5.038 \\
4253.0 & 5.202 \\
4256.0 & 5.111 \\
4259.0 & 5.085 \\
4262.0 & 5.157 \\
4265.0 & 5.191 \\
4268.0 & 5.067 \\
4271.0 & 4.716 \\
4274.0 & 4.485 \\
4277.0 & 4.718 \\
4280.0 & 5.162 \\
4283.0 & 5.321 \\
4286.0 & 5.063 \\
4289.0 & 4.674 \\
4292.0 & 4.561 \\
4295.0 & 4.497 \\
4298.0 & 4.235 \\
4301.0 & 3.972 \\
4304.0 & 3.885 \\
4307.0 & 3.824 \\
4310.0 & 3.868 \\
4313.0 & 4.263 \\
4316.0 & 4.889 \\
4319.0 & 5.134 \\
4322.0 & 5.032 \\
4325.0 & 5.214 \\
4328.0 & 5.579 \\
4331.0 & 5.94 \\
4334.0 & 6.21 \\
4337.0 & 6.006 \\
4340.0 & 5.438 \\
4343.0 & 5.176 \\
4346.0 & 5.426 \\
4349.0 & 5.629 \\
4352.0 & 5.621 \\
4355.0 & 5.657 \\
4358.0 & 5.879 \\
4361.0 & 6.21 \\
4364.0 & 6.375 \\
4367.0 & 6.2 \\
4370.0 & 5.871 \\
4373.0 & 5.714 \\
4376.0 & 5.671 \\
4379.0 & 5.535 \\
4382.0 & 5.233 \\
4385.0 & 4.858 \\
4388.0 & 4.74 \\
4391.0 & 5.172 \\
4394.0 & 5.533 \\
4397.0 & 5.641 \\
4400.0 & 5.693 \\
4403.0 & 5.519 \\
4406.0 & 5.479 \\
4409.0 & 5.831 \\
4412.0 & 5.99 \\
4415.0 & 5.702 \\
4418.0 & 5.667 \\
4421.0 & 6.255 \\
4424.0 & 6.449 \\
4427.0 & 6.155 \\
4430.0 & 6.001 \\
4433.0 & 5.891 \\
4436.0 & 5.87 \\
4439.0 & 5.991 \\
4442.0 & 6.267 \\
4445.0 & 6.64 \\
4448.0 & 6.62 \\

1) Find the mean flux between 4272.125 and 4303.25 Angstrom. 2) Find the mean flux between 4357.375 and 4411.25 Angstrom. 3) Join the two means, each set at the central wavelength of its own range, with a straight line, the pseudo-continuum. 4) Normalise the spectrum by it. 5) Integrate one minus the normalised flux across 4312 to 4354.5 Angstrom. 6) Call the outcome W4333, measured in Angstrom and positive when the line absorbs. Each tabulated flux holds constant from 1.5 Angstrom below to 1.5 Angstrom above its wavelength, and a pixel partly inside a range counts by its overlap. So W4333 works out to -2.5 Angstrom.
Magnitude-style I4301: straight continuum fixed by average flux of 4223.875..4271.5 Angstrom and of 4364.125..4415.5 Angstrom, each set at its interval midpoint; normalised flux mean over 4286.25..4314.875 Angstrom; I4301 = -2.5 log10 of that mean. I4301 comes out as 0.232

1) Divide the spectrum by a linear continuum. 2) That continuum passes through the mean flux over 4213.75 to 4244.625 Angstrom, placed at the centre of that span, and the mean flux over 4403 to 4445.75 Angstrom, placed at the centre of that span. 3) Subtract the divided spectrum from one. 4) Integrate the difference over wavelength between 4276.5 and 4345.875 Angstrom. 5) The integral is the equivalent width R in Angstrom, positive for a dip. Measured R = 7.28 Angstrom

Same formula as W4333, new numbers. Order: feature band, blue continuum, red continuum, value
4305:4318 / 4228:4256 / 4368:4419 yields 2.6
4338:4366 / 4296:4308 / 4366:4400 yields -4.6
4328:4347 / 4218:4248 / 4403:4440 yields -0.5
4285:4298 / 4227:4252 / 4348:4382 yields 1.9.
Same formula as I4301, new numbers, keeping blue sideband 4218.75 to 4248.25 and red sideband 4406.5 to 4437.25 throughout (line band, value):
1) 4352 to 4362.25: -0.04 mag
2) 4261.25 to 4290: 0.07 mag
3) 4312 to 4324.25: 0.13 mag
